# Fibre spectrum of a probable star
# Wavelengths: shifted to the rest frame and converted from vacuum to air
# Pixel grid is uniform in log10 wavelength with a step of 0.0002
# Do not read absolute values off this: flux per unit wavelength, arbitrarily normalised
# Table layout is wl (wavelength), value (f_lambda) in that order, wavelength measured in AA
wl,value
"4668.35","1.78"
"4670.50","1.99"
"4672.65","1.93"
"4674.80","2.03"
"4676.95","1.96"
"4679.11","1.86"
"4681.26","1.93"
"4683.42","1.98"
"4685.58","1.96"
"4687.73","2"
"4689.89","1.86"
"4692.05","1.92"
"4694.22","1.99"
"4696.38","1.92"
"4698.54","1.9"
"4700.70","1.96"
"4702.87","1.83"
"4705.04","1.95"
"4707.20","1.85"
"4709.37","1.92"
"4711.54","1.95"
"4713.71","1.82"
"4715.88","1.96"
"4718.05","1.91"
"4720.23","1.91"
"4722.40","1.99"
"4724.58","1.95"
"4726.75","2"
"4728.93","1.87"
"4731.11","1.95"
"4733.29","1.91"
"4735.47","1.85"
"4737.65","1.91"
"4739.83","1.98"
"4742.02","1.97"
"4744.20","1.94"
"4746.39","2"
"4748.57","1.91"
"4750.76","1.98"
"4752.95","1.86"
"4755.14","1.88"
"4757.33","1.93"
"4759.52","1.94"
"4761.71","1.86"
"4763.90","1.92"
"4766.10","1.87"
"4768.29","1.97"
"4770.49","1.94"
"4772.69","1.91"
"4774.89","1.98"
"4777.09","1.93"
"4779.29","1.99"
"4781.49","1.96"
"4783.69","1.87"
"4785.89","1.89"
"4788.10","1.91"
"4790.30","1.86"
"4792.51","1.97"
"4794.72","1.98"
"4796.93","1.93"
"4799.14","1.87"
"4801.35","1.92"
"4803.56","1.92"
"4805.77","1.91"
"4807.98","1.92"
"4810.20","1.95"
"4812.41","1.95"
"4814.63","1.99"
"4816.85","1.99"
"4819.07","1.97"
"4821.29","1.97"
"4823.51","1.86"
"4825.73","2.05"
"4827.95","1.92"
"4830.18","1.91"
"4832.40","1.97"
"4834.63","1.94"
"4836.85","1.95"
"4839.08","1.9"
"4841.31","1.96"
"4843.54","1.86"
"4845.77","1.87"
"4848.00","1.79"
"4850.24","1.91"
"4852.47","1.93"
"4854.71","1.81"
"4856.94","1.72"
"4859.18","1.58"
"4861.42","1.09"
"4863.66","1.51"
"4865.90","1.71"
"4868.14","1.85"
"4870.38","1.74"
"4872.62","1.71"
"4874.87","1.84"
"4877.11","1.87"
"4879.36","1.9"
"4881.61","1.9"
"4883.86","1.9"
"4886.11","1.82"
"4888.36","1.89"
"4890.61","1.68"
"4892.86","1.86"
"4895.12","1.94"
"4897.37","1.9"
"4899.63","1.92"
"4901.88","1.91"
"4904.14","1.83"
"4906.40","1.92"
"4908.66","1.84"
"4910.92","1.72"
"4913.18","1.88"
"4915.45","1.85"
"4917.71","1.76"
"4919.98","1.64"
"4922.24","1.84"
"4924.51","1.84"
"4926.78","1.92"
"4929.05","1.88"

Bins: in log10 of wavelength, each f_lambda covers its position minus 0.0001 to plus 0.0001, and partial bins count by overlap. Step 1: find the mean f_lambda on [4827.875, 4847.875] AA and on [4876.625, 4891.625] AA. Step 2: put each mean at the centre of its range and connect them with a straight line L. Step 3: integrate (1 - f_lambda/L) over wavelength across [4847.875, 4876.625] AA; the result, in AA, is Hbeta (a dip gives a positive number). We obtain 2.6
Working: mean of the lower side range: 1.91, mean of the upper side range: 1.85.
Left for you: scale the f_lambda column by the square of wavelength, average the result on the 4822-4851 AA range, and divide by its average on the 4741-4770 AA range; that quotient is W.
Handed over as 1.03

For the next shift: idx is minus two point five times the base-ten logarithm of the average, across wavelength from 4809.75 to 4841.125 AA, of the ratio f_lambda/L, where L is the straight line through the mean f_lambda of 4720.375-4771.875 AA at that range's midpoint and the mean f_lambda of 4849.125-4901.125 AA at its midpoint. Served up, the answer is -0.06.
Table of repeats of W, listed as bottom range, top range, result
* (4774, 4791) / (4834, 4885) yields 0.96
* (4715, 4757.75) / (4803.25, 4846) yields 1.04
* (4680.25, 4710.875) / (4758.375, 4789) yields 1.03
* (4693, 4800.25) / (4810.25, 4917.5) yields 1.01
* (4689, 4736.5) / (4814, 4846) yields 1.06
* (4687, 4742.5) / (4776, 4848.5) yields 1.05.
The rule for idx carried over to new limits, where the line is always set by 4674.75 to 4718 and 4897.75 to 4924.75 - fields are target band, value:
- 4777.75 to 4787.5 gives -0.02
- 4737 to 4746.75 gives -0.03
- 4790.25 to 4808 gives -0.03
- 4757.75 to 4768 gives -0.01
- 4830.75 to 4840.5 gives -0.04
